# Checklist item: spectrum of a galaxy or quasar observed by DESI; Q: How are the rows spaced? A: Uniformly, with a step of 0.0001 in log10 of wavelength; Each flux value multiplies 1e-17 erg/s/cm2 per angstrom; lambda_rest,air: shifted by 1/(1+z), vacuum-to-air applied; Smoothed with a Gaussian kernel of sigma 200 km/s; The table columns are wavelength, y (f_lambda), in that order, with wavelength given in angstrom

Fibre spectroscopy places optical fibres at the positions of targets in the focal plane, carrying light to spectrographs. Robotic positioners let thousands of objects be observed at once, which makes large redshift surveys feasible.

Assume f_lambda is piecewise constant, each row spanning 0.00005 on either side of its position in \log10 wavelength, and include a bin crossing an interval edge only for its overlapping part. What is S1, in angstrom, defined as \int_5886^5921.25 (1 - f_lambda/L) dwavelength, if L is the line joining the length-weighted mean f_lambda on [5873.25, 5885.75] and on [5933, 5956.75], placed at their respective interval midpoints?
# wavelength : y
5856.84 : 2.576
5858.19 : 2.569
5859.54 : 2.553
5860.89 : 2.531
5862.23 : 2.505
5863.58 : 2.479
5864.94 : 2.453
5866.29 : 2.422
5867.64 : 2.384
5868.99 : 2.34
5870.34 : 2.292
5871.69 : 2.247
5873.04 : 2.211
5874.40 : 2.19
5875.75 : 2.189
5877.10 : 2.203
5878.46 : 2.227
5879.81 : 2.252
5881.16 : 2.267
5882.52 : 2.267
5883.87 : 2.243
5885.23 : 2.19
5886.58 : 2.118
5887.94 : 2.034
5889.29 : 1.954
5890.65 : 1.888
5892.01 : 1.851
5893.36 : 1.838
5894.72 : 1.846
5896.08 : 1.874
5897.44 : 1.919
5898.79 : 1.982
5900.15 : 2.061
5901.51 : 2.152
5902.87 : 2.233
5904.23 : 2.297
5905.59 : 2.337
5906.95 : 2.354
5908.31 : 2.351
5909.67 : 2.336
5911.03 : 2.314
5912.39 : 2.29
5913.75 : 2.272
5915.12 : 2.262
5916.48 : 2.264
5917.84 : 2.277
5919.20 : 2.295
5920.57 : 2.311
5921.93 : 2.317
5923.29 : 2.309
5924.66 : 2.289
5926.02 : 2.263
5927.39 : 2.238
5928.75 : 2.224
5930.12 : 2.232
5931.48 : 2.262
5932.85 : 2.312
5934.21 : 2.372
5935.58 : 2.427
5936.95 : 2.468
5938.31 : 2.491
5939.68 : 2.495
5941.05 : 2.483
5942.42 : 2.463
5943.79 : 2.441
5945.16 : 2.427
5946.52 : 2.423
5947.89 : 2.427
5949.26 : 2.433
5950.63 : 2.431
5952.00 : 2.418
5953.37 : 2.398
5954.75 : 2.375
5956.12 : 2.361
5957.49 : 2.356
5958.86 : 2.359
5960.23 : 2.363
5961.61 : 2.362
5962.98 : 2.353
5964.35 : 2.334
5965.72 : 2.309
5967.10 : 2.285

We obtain 2.4 angstrom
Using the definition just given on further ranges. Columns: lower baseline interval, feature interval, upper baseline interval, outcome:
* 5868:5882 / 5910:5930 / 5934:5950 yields 0.8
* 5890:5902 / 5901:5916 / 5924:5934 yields -1.7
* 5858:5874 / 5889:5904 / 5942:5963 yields 2.7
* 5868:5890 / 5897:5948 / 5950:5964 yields -0.2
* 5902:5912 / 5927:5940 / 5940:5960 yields 0.1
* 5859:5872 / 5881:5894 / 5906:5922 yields 1.7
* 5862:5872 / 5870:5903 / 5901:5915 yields 3.5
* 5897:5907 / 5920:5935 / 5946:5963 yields -0.1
